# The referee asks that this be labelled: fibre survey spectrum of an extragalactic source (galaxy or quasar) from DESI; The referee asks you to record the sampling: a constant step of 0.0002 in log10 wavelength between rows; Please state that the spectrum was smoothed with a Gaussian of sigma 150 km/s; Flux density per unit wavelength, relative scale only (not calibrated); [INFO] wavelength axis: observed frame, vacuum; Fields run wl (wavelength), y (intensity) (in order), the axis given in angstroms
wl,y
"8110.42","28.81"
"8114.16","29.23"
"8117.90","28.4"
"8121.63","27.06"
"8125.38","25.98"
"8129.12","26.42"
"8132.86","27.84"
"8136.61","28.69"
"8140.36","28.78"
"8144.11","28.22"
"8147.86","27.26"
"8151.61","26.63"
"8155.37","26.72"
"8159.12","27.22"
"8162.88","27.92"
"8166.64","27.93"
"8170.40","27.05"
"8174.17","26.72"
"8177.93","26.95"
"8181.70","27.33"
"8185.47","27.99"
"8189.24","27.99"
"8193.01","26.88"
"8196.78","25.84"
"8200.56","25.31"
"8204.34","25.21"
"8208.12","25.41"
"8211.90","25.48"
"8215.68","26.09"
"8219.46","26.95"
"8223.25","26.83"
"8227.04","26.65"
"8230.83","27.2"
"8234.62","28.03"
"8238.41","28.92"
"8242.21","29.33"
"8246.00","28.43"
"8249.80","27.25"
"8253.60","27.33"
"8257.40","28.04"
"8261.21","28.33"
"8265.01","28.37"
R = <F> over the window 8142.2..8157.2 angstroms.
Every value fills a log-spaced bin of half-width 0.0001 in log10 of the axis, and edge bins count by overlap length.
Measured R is 27.2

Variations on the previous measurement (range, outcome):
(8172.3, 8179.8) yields 26.9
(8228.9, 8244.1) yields 28.4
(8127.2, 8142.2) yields 27.9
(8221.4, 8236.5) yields 27.2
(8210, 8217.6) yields 25.8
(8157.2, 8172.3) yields 27.5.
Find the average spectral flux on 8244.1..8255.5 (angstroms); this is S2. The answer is 27.7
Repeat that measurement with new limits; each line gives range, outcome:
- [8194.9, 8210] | 25.4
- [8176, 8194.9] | 27.4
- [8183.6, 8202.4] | 26.8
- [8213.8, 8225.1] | 26.6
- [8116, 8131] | 27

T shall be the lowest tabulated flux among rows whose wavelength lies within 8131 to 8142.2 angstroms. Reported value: 27.84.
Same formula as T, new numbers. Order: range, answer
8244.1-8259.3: 27.25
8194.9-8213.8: 25.21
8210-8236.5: 25.48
